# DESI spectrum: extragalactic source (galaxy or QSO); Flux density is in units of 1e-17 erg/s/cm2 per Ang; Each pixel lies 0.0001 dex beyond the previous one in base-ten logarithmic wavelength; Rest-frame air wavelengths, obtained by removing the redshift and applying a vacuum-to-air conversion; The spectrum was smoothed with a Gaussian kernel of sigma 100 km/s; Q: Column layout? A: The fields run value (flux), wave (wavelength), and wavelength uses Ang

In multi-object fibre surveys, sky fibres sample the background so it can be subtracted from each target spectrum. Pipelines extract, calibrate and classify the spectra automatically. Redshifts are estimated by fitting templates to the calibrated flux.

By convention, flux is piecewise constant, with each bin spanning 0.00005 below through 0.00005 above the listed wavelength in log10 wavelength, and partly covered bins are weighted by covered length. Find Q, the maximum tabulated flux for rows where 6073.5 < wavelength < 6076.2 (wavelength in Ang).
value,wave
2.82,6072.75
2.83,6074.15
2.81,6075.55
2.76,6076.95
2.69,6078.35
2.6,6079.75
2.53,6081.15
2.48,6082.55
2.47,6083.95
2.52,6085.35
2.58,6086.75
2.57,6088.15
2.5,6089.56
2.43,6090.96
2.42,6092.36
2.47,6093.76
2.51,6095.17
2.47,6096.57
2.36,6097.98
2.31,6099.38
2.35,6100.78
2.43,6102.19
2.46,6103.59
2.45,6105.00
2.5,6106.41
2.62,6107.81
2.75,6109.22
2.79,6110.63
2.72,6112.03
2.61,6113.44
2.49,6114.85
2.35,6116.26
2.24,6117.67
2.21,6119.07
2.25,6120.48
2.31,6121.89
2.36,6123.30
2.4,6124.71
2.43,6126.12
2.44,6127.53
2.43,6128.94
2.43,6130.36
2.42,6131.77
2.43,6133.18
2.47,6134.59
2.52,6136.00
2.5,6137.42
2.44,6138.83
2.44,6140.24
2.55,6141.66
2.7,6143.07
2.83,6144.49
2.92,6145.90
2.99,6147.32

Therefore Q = 2.83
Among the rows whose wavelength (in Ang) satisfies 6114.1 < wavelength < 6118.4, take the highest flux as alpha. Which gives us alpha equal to 2.49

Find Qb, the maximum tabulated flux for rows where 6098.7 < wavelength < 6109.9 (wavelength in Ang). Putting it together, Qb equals 2.75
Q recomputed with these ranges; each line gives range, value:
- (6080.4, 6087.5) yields 2.58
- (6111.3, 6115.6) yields 2.72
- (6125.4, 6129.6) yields 2.44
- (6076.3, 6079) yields 2.76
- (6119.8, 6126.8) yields 2.43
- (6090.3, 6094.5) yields 2.47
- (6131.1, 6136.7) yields 2.52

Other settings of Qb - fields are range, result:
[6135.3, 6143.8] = 2.7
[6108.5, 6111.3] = 2.79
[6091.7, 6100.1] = 2.51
